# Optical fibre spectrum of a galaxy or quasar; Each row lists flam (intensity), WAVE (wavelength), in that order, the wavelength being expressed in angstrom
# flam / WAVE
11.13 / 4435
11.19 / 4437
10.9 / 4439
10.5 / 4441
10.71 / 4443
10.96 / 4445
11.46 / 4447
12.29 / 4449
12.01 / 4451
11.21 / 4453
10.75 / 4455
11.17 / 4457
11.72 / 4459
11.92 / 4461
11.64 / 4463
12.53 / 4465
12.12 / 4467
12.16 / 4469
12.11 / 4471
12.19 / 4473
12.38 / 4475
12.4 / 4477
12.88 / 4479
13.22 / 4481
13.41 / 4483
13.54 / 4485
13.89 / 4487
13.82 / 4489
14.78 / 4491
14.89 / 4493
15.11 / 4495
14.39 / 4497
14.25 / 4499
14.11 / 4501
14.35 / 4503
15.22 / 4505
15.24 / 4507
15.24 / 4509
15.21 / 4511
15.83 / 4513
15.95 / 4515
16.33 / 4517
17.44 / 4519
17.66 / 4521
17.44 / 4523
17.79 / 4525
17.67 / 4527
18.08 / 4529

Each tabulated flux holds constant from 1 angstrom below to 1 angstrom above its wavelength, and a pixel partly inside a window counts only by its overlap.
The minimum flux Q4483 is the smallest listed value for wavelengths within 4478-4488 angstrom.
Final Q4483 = 12.88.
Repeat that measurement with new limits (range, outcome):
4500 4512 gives 14.11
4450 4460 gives 10.75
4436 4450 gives 10.5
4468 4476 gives 12.11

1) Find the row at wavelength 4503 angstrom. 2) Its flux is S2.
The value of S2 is 14.35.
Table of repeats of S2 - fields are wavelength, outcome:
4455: 10.75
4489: 13.82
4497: 14.39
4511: 15.21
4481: 13.22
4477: 12.4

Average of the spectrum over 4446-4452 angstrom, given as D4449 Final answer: 11.9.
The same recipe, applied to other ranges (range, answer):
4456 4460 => 11.4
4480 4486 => 13.4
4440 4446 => 10.7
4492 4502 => 14.6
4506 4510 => 15.2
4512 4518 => 16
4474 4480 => 12.6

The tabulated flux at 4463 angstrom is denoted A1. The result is 11.64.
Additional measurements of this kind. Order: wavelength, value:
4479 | 12.88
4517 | 16.33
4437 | 11.19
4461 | 11.92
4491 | 14.78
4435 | 11.13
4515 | 15.95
